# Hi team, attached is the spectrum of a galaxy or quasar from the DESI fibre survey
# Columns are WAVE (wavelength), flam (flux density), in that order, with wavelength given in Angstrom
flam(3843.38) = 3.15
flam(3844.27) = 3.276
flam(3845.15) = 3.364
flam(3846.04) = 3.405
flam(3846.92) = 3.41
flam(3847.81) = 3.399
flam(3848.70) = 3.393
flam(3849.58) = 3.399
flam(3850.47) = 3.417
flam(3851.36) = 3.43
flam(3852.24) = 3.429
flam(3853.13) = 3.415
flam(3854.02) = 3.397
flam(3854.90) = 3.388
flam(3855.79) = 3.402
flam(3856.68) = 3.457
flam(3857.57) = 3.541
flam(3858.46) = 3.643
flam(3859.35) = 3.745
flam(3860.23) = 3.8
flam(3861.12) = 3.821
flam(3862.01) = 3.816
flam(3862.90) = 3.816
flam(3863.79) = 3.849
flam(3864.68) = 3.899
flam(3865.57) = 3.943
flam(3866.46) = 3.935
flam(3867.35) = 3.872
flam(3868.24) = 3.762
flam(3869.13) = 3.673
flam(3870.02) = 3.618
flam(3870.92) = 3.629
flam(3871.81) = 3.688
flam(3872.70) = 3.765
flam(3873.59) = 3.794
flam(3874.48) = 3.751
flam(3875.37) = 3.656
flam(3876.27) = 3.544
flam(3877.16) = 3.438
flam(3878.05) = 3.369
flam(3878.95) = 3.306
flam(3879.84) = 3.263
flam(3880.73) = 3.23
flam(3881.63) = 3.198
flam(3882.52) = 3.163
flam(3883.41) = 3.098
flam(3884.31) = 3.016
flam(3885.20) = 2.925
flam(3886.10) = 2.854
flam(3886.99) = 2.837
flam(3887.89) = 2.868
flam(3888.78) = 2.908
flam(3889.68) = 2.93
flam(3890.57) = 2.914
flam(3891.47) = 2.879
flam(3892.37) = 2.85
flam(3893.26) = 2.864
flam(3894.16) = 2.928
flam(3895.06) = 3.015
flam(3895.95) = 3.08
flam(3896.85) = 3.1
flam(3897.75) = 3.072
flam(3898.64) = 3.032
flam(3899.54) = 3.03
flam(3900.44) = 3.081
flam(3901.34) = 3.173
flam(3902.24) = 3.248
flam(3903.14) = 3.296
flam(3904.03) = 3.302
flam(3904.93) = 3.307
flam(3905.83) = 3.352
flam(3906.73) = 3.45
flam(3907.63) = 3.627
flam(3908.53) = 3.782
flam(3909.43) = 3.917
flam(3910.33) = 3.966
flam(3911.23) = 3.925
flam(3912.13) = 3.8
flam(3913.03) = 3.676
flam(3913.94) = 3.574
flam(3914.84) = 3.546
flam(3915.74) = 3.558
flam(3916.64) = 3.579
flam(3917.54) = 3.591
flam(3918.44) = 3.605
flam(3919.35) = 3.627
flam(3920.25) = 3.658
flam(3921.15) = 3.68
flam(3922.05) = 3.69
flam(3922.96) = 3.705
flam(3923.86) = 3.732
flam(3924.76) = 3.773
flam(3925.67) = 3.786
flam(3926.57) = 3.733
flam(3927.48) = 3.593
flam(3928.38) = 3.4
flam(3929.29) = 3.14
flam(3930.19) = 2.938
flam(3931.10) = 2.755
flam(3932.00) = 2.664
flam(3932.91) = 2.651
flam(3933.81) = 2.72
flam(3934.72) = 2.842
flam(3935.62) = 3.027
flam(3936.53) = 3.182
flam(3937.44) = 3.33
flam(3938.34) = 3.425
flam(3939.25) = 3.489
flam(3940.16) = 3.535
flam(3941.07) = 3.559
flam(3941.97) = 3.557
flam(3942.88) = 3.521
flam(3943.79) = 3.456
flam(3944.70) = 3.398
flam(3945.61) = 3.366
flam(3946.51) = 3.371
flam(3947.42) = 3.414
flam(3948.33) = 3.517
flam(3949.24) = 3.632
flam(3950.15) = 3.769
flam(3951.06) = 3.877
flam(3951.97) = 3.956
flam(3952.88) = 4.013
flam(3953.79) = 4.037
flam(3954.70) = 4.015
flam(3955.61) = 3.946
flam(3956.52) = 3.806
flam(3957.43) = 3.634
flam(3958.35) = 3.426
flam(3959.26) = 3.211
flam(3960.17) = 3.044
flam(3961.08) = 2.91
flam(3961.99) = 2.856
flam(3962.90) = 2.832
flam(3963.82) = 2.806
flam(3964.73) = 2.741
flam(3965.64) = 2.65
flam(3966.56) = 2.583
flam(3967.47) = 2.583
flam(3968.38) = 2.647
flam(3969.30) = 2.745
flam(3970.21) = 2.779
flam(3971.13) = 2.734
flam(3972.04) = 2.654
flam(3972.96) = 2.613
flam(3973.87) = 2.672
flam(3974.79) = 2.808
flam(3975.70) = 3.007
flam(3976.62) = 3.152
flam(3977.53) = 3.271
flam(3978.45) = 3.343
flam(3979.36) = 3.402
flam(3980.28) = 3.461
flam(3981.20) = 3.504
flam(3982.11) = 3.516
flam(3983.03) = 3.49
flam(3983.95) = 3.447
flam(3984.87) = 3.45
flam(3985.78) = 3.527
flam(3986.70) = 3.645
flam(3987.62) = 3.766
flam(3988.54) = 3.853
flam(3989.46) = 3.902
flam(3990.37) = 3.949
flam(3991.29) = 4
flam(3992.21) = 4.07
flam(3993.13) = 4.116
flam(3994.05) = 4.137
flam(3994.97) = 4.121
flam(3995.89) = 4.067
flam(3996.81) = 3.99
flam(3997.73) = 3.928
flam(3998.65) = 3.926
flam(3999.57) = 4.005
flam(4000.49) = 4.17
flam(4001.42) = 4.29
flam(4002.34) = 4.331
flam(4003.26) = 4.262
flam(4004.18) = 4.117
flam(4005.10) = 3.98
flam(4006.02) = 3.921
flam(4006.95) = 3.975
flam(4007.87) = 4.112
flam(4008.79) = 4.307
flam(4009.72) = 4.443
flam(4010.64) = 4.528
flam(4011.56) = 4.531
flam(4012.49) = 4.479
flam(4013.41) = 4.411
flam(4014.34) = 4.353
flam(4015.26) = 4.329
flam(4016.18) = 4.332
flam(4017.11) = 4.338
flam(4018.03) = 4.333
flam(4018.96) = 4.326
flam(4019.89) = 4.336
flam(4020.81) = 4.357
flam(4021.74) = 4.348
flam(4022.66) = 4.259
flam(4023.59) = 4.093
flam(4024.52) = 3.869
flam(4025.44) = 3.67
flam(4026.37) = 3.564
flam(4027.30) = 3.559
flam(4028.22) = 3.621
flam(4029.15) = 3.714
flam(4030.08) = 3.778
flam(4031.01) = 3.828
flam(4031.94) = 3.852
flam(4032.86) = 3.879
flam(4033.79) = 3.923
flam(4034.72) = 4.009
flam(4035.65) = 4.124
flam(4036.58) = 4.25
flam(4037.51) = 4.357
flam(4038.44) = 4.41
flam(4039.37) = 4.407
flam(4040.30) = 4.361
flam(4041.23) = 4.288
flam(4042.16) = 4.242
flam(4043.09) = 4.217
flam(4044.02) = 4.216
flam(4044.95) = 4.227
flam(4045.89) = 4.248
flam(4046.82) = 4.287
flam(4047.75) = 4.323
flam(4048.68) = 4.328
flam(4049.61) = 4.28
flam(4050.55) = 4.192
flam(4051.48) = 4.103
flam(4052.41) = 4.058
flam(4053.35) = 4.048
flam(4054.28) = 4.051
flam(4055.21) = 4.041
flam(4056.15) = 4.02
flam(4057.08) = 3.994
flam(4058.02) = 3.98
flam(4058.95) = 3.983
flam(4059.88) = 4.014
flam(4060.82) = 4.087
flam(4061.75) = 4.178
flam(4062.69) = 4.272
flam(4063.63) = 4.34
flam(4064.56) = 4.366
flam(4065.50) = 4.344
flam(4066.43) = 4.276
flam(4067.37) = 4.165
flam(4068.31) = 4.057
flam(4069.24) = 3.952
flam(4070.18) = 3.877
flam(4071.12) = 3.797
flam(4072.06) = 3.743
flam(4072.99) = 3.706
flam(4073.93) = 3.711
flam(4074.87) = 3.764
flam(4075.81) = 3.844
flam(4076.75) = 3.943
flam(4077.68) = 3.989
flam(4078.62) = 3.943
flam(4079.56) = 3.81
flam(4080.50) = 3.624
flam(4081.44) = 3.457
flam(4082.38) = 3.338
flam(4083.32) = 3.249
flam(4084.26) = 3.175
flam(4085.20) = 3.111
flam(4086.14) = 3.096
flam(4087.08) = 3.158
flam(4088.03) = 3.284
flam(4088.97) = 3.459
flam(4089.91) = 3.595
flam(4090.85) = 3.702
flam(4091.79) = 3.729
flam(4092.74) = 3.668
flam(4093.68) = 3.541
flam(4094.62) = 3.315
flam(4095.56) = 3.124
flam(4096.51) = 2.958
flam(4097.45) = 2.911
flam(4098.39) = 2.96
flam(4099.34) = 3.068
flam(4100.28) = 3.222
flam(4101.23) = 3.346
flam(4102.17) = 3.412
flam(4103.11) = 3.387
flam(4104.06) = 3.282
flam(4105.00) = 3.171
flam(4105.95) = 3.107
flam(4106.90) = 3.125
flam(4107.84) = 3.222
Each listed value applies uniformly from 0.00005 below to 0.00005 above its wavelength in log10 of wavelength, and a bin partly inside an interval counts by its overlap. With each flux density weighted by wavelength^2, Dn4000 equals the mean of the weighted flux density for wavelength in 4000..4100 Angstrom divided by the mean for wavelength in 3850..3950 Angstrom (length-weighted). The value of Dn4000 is 1.25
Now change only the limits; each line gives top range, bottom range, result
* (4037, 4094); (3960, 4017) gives 1.13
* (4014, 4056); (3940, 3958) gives 1.17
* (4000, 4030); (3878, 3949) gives 1.32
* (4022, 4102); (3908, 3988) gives 1.21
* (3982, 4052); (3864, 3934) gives 1.28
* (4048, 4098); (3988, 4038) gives 0.95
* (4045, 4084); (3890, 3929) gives 1.26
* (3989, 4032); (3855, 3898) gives 1.30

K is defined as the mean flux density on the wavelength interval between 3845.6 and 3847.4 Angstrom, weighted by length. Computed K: 3.41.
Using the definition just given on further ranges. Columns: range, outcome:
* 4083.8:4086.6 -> 3.13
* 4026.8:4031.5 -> 3.7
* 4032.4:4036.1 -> 3.98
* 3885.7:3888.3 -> 2.85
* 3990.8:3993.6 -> 4.06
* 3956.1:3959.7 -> 3.51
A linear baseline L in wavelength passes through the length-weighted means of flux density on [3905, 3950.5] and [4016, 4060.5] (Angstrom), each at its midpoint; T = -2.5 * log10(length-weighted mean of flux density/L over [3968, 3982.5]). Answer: 0.23 mag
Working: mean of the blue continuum 3.47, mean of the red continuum 4.1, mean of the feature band 3.02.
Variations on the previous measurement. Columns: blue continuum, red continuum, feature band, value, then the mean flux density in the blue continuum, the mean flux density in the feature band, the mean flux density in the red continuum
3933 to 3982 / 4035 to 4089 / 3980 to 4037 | -0.120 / 3.24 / 4.01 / 3.97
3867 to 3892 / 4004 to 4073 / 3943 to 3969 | 0.113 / 3.31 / 3.34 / 4.13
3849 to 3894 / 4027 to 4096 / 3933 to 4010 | 0.053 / 3.42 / 3.5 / 3.91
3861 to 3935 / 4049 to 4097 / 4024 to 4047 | -0.091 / 3.39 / 4.03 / 3.79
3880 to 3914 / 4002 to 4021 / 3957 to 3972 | 0.315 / 3.21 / 2.88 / 4.29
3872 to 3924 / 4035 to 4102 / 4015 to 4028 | -0.112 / 3.35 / 4.11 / 3.85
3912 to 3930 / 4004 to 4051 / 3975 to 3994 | 0.099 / 3.61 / 3.6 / 4.16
